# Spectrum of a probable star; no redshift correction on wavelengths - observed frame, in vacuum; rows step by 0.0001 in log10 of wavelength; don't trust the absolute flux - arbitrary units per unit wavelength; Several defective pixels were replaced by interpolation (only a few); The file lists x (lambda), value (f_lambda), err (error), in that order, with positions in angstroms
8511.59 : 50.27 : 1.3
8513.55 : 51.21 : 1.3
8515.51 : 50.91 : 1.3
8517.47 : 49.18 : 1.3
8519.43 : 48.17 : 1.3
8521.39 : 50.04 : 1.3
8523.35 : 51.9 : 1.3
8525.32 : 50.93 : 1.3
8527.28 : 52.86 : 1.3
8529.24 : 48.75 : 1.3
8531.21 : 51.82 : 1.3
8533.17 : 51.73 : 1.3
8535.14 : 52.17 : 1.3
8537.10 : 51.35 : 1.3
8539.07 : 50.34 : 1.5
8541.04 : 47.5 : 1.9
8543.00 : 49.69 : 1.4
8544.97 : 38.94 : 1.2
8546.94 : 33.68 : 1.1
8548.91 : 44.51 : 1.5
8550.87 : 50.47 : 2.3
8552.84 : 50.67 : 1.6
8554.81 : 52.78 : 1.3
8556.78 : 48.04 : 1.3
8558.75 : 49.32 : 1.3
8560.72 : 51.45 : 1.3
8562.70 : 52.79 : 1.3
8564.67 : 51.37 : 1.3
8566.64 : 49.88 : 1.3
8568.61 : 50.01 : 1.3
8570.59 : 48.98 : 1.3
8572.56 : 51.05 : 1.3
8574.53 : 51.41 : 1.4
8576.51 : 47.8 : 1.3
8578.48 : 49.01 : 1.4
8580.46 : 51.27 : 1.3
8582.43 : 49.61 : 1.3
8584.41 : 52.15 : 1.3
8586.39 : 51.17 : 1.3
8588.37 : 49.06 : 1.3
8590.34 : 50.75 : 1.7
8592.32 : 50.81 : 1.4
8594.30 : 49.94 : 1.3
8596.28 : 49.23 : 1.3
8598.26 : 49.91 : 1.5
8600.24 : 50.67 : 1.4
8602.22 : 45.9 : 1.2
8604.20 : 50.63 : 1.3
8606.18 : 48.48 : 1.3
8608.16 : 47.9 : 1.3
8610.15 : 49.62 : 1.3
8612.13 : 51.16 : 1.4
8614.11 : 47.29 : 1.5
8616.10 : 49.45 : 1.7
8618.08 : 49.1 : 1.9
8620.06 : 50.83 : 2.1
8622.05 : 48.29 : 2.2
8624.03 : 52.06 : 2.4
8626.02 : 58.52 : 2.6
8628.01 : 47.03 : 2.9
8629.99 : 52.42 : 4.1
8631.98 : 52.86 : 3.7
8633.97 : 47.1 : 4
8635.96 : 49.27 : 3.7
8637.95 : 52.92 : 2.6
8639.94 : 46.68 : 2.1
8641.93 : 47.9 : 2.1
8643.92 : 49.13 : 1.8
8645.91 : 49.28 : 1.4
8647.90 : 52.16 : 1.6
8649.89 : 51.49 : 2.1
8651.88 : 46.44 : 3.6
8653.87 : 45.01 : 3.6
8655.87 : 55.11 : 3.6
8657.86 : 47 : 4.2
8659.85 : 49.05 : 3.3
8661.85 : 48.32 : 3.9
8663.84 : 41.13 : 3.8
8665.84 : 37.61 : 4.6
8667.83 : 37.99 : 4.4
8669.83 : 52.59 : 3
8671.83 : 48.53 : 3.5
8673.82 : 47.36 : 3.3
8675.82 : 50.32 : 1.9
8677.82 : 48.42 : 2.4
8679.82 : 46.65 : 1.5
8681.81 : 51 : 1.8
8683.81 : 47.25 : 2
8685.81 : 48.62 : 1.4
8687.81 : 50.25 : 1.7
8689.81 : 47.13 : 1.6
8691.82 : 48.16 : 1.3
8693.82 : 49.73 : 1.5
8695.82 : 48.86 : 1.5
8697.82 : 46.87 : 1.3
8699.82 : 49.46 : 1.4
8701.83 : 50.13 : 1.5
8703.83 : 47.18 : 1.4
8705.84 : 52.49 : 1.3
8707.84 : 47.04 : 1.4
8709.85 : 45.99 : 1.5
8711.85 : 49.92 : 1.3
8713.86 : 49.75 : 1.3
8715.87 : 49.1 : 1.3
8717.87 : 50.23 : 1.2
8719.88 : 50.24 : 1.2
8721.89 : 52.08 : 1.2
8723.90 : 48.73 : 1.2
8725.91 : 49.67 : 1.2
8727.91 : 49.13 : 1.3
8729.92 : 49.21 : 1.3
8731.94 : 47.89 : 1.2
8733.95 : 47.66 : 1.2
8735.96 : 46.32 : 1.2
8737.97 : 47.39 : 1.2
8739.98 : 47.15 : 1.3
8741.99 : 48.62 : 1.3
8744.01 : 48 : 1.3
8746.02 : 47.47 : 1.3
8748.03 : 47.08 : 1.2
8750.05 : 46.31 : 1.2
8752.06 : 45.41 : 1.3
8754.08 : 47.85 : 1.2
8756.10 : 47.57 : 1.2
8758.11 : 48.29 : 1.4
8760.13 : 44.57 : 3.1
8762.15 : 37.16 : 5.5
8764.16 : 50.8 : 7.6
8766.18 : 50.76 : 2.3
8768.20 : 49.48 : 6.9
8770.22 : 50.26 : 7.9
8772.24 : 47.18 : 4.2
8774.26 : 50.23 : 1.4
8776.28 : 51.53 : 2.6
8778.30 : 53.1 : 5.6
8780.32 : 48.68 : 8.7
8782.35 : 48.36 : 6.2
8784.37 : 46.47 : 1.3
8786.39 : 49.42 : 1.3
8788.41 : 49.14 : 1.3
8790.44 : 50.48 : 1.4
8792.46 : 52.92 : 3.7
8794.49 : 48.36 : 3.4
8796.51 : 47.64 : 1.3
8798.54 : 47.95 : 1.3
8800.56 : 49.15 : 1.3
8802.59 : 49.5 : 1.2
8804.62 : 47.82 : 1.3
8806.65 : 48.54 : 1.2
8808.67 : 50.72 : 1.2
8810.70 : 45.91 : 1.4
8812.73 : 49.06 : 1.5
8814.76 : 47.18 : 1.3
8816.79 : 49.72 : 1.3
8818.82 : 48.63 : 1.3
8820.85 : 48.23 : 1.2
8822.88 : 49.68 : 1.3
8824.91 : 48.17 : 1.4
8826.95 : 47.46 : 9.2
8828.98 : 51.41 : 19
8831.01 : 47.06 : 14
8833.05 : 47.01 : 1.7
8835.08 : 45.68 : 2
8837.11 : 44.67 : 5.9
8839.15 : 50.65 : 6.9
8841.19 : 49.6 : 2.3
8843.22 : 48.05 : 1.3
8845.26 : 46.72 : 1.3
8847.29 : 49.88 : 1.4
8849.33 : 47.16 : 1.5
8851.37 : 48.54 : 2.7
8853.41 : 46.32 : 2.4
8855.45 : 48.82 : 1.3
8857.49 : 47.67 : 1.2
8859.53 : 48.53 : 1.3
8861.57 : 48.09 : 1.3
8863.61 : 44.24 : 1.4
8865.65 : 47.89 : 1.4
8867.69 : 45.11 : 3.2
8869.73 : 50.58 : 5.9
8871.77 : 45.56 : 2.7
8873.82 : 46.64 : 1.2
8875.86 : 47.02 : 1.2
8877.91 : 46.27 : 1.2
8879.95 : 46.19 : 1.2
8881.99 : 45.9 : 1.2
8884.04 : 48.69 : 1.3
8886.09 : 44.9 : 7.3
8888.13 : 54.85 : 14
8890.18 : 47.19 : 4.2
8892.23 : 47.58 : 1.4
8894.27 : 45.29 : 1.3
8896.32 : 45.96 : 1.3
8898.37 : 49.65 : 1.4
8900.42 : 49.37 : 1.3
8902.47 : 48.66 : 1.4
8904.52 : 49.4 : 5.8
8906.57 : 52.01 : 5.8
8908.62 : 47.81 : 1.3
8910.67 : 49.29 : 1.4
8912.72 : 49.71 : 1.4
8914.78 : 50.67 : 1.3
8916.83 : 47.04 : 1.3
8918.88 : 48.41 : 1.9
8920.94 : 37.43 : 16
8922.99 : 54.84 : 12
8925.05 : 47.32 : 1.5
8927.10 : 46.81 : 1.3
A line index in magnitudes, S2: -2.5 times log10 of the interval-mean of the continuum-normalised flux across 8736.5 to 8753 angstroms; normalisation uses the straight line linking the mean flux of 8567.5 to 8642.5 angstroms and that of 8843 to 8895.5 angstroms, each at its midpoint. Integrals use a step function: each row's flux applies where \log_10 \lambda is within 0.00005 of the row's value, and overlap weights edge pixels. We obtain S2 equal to 0.033 mag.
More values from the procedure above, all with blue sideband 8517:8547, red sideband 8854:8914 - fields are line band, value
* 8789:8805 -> -0.02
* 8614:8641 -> -0.03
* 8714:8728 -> -0.03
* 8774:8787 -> -0.03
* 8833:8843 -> 0.01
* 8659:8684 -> 0.05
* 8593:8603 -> -0.01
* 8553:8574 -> -0.03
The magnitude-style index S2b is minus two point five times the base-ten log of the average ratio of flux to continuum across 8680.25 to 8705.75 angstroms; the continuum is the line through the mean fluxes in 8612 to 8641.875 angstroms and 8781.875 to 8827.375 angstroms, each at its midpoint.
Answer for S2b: 0.02 mag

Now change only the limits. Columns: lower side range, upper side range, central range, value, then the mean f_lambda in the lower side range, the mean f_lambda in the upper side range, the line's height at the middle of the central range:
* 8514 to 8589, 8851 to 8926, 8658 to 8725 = 0.02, 49.6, 47.8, 48.8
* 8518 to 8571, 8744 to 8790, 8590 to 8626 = -0.02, 49.3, 48.1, 48.9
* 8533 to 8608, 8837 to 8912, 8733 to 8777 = 0.02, 49.3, 47.9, 48.4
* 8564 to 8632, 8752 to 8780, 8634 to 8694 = 0.03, 50.1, 48.3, 49.4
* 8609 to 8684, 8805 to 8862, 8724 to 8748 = 0.01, 48.8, 48.2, 48.5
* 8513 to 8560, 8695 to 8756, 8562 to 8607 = -0.03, 49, 48.4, 48.9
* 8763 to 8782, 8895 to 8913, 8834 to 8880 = 0.04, 50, 49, 49.4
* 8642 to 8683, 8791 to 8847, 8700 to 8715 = -0.02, 47.7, 48.5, 47.9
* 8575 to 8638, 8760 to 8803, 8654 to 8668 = 0.09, 50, 48.9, 49.7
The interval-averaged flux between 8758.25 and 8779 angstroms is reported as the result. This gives 48.4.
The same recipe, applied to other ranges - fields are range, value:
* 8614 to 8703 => 48.7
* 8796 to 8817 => 48.4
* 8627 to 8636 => 49.8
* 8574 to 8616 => 49.7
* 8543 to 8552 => 42.9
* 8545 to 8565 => 48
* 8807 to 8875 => 47.9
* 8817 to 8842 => 48.2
